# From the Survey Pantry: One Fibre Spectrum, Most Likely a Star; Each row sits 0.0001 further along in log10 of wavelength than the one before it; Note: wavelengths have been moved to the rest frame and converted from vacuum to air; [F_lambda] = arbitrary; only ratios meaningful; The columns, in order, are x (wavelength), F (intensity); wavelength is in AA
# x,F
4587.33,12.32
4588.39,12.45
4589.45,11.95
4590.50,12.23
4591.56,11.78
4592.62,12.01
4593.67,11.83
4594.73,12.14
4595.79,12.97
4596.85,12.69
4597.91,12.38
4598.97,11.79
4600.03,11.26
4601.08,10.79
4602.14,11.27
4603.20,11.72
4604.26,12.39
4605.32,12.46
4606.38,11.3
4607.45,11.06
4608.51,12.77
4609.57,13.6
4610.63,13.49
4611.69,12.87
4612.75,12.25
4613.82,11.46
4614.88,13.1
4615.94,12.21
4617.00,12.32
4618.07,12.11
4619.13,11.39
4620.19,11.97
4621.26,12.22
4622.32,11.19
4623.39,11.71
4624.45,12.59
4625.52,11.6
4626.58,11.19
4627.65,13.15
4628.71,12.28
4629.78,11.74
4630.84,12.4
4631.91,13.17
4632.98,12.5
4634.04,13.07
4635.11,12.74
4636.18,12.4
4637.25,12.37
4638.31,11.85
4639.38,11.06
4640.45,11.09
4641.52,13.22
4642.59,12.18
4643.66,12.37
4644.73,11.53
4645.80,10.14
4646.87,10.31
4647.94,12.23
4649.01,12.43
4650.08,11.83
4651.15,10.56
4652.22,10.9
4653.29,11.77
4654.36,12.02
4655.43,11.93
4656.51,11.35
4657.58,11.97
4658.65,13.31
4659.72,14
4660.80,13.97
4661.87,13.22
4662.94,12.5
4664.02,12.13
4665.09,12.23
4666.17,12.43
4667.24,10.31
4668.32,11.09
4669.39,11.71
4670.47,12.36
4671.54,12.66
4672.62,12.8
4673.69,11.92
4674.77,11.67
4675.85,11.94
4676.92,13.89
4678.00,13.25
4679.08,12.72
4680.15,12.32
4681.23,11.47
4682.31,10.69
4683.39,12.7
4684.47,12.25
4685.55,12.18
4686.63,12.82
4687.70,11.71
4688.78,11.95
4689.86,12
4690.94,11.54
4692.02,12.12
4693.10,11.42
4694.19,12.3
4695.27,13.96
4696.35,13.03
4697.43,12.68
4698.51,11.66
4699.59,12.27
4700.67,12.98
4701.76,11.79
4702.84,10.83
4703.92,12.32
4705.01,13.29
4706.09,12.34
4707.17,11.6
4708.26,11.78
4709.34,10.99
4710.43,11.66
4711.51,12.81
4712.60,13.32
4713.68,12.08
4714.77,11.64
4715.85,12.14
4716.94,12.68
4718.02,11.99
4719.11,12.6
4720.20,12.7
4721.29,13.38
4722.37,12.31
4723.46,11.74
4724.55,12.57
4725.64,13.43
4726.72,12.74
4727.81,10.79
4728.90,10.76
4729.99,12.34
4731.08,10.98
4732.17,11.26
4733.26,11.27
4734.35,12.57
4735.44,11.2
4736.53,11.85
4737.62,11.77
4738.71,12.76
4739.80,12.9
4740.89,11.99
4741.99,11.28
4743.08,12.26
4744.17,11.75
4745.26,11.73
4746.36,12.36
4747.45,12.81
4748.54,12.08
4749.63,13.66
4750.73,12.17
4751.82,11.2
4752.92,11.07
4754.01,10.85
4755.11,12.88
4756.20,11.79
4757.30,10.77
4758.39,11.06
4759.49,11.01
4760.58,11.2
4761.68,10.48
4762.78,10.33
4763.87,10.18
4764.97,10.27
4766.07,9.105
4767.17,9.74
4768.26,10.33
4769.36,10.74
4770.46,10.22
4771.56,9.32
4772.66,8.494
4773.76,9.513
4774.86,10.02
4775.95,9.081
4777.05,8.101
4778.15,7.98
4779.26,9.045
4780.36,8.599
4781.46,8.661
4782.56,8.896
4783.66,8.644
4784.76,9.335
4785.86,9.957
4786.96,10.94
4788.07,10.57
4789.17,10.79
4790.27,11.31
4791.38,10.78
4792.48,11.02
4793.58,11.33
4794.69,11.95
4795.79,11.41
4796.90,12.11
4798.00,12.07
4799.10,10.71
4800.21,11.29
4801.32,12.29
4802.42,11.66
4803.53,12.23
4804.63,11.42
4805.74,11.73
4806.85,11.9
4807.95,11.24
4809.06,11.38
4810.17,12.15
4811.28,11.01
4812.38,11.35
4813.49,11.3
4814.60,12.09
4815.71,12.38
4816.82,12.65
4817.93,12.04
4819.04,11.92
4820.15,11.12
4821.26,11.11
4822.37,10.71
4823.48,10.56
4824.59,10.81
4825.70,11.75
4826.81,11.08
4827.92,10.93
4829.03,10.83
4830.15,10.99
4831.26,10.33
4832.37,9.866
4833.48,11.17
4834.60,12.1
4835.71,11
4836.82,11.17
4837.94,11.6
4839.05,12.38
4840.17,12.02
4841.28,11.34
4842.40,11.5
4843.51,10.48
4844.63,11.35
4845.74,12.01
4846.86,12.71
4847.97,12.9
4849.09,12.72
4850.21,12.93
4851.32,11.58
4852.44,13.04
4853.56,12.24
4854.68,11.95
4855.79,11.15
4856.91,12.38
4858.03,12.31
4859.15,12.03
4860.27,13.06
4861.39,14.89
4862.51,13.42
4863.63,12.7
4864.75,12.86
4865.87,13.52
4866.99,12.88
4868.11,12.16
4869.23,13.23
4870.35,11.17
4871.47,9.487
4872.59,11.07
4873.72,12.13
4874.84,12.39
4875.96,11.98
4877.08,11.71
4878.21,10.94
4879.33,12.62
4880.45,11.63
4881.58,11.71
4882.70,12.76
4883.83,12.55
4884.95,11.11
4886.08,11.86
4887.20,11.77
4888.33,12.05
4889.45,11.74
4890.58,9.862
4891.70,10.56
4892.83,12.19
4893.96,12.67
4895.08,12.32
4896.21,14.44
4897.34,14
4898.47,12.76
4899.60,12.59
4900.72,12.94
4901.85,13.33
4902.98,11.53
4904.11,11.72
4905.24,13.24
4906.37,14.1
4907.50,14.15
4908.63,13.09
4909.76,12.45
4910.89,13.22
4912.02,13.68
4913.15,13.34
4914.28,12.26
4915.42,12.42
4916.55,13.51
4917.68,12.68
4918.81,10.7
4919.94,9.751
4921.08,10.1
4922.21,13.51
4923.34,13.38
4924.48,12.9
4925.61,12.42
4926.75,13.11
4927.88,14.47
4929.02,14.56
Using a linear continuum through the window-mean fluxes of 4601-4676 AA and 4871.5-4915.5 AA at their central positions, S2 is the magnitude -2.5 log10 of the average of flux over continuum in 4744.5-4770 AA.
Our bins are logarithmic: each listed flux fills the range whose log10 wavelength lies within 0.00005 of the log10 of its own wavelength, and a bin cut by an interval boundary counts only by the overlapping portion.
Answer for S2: 0.093 mag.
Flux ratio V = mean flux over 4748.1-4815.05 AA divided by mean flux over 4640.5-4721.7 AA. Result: 0.88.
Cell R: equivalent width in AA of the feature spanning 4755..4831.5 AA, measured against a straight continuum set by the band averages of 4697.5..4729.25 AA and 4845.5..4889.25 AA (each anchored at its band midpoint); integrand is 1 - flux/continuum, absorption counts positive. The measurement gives 9.21 AA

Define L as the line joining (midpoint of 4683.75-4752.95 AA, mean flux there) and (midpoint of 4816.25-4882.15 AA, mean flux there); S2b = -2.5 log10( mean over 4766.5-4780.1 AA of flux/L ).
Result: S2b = 0.27 mag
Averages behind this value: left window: 12.1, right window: 11.8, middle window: 9.36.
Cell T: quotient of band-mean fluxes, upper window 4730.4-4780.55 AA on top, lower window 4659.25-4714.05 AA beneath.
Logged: 0.9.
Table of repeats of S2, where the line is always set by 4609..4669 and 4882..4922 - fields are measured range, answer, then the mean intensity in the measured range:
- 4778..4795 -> 0.222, 10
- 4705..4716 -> 0.009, 12.1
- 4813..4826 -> 0.071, 11.5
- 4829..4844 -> 0.103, 11.2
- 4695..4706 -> -0.022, 12.4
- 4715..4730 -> -0.007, 12.3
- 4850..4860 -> 0.015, 12.2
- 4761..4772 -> 0.211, 10.1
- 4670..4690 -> -0.011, 12.3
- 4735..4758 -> 0.025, 12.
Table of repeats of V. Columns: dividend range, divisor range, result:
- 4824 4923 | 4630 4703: 1.00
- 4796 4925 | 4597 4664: 0.99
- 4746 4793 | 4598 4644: 0.86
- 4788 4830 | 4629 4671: 0.95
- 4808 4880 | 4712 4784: 1.06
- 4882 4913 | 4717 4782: 1.12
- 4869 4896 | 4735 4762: 0.99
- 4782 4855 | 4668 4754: 0.94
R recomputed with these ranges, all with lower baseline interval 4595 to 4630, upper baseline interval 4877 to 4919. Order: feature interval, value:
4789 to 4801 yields 0.92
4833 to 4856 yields 0.93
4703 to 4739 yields 0.42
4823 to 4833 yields 1.27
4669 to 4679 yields -0.26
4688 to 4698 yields -0.10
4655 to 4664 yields -0.44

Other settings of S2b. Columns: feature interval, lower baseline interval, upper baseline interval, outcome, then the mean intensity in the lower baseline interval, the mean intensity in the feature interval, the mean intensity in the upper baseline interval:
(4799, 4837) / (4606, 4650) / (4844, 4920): 0.08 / 12.1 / 11.4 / 12.4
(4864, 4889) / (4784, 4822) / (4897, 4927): 0.02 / 11.4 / 12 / 12.7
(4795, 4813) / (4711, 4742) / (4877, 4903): 0.05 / 12.1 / 11.6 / 12.2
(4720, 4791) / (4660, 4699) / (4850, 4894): 0.12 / 12.3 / 11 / 12.1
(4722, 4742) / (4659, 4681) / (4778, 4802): -0.05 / 12.4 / 11.9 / 10.5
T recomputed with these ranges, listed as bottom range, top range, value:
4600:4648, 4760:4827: 0.89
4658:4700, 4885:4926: 1.01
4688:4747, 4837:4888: 1.00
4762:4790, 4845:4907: 1.29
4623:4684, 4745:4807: 0.88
